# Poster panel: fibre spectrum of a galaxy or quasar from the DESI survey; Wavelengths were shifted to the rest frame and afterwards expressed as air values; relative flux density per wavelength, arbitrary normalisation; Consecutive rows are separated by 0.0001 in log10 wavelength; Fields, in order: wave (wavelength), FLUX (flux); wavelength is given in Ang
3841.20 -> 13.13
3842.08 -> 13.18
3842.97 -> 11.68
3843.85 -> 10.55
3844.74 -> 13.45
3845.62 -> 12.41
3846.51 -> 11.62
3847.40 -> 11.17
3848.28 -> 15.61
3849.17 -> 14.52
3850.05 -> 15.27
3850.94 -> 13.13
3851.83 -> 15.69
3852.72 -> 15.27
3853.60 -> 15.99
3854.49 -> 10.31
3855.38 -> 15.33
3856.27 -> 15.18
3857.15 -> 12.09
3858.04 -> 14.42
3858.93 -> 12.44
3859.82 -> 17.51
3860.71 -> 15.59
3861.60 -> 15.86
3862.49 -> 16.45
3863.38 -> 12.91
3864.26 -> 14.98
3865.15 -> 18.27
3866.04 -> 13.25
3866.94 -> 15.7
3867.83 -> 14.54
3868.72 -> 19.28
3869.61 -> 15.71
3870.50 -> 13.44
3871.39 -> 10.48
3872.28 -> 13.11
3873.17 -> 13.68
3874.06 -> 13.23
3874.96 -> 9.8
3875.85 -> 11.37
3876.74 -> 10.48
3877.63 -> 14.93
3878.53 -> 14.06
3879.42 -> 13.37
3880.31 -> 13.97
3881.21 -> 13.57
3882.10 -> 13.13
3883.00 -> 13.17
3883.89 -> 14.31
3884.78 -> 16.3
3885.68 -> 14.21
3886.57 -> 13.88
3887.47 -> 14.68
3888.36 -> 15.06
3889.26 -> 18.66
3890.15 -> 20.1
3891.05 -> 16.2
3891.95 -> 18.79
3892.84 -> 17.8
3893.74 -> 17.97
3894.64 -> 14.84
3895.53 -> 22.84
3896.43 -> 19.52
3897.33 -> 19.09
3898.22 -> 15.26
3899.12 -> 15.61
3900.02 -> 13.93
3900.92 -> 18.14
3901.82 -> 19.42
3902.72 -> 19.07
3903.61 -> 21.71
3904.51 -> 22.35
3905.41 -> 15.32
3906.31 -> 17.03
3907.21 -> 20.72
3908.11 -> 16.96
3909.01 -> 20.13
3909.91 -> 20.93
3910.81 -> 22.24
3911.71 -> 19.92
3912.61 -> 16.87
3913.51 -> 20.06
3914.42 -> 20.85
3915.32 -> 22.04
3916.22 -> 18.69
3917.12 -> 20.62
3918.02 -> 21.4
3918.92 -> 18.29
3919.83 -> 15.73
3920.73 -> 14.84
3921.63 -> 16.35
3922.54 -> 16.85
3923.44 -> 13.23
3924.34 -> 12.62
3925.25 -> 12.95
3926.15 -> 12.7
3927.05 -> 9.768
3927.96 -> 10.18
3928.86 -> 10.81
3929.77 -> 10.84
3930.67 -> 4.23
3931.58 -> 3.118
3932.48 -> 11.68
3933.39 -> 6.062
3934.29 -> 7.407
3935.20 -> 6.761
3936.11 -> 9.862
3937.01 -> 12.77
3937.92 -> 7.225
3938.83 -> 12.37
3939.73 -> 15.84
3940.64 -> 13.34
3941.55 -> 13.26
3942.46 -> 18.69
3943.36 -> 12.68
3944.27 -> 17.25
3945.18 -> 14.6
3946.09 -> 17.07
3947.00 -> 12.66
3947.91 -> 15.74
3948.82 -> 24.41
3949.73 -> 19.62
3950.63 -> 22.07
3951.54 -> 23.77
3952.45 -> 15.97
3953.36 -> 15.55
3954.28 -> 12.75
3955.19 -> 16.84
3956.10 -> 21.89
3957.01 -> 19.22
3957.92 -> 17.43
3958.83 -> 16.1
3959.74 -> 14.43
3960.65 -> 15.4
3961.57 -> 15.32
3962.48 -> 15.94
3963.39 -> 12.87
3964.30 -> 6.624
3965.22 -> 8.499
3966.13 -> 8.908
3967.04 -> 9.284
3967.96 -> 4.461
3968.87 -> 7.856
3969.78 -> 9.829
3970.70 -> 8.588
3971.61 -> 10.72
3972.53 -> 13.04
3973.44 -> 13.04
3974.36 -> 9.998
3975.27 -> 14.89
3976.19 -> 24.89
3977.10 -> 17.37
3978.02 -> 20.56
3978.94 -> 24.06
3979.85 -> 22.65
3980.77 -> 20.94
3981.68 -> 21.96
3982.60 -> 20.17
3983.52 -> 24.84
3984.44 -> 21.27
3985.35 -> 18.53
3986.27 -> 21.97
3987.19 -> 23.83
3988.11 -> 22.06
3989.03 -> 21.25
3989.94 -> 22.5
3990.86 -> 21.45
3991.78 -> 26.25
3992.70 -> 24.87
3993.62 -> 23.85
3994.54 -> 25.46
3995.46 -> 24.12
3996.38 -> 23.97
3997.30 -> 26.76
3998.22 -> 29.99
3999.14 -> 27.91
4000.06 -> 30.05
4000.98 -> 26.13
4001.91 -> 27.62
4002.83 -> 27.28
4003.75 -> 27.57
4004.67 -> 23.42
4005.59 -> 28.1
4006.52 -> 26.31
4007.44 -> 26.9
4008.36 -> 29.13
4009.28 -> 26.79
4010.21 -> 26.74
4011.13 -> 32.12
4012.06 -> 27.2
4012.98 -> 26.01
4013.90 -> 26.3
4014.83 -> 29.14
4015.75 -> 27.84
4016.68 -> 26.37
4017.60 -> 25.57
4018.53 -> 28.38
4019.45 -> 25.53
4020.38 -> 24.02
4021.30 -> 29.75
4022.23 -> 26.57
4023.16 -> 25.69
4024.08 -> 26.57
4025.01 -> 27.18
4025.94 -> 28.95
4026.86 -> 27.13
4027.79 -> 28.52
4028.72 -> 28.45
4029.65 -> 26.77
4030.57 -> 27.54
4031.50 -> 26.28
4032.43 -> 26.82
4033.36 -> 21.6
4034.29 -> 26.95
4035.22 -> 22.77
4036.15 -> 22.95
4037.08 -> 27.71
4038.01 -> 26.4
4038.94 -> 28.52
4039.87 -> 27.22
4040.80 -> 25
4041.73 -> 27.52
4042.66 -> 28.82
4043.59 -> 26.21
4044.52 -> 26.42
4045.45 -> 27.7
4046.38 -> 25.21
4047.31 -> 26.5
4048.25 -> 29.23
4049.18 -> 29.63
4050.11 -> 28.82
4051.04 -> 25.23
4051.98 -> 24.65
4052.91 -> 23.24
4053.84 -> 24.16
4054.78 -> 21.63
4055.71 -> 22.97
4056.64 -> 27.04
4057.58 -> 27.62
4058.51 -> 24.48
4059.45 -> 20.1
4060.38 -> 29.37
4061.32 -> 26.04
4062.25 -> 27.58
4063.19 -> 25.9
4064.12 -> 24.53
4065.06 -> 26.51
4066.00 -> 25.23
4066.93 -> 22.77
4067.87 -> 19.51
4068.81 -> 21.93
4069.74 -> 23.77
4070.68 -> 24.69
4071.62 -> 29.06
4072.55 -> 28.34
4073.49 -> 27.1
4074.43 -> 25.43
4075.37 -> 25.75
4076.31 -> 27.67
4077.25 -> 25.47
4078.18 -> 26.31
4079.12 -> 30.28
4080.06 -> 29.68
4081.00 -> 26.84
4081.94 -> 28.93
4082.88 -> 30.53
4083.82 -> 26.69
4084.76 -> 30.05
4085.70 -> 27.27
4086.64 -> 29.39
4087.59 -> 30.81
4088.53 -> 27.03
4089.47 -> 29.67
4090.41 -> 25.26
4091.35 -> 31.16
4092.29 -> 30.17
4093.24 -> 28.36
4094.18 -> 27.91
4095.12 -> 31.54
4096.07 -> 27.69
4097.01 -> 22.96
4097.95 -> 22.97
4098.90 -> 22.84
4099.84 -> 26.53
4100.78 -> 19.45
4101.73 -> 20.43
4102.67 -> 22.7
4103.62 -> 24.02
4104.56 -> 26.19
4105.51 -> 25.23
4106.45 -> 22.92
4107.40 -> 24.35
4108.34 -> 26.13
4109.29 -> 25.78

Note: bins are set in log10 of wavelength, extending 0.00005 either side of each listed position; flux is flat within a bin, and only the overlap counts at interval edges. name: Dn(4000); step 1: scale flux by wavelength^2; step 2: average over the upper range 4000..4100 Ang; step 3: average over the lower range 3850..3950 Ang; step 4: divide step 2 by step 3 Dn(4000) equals 1.90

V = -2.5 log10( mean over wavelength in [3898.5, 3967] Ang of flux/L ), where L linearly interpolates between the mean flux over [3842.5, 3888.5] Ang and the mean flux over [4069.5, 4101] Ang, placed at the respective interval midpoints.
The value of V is 0.16 mag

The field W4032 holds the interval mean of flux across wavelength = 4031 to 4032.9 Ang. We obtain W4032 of 26.5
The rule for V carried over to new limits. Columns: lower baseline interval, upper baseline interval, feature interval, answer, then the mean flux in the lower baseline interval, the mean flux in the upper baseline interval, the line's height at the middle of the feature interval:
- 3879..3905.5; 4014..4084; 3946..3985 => 0.30 mag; 16.8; 26.3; 21.2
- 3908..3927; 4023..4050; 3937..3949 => 0.32 mag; 17.7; 26.8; 19.6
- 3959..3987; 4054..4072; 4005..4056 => -0.25 mag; 15.4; 24.7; 21.4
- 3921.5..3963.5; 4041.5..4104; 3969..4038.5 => -0.21 mag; 14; 26.3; 19.8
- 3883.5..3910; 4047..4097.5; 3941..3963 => 0.20 mag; 17.7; 26.7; 20.5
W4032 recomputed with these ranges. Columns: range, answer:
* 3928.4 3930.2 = 10.8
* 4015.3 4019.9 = 26.7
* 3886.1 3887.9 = 14.3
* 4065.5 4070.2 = 22.7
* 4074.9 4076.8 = 26.6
